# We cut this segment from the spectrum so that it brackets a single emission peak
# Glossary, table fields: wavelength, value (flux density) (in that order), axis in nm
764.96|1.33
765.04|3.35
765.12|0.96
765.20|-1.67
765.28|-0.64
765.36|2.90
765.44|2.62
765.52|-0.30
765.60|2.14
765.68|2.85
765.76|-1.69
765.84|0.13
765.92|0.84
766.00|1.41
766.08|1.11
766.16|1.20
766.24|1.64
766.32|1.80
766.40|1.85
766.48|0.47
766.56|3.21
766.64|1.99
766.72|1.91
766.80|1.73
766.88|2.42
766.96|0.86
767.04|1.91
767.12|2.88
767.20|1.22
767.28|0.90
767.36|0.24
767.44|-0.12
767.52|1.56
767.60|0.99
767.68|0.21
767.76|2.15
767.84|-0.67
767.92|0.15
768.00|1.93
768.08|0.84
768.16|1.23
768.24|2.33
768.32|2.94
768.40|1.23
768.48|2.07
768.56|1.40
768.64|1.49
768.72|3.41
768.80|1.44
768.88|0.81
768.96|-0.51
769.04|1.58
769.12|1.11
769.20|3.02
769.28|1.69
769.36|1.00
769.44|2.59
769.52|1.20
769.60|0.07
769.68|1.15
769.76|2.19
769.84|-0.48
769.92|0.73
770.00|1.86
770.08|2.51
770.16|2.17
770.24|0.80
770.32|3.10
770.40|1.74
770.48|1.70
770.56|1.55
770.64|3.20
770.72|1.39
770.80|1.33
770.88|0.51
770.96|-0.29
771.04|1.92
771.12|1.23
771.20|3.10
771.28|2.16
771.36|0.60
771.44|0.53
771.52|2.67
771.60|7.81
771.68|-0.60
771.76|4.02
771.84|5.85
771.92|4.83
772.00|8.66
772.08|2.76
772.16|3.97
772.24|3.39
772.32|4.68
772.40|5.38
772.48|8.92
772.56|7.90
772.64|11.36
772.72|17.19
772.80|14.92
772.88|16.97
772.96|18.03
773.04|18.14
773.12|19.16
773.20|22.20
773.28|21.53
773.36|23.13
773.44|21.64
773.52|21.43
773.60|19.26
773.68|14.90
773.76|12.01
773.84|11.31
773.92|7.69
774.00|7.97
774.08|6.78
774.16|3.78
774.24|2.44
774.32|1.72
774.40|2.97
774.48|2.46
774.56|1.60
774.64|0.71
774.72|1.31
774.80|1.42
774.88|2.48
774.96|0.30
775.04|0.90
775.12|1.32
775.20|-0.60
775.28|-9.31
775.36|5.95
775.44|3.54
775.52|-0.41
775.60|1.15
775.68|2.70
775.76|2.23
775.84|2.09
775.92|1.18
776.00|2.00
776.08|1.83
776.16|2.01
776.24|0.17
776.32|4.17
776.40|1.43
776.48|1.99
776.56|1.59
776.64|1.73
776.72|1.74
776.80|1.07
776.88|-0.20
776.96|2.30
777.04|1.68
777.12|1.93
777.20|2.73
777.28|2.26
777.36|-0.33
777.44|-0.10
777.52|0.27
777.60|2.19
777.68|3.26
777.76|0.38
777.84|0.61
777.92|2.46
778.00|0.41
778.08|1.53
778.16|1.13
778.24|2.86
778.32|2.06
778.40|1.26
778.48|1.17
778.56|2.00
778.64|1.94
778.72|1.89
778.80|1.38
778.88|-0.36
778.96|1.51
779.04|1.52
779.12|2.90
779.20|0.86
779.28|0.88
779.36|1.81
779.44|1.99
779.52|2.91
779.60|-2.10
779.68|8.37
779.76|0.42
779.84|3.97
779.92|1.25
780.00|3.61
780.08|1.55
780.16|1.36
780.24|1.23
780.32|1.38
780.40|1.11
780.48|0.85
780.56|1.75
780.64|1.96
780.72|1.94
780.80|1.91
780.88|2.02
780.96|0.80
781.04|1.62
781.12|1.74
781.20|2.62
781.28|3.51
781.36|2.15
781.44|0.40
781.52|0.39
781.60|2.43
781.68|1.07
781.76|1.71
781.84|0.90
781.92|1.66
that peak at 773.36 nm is [O II]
